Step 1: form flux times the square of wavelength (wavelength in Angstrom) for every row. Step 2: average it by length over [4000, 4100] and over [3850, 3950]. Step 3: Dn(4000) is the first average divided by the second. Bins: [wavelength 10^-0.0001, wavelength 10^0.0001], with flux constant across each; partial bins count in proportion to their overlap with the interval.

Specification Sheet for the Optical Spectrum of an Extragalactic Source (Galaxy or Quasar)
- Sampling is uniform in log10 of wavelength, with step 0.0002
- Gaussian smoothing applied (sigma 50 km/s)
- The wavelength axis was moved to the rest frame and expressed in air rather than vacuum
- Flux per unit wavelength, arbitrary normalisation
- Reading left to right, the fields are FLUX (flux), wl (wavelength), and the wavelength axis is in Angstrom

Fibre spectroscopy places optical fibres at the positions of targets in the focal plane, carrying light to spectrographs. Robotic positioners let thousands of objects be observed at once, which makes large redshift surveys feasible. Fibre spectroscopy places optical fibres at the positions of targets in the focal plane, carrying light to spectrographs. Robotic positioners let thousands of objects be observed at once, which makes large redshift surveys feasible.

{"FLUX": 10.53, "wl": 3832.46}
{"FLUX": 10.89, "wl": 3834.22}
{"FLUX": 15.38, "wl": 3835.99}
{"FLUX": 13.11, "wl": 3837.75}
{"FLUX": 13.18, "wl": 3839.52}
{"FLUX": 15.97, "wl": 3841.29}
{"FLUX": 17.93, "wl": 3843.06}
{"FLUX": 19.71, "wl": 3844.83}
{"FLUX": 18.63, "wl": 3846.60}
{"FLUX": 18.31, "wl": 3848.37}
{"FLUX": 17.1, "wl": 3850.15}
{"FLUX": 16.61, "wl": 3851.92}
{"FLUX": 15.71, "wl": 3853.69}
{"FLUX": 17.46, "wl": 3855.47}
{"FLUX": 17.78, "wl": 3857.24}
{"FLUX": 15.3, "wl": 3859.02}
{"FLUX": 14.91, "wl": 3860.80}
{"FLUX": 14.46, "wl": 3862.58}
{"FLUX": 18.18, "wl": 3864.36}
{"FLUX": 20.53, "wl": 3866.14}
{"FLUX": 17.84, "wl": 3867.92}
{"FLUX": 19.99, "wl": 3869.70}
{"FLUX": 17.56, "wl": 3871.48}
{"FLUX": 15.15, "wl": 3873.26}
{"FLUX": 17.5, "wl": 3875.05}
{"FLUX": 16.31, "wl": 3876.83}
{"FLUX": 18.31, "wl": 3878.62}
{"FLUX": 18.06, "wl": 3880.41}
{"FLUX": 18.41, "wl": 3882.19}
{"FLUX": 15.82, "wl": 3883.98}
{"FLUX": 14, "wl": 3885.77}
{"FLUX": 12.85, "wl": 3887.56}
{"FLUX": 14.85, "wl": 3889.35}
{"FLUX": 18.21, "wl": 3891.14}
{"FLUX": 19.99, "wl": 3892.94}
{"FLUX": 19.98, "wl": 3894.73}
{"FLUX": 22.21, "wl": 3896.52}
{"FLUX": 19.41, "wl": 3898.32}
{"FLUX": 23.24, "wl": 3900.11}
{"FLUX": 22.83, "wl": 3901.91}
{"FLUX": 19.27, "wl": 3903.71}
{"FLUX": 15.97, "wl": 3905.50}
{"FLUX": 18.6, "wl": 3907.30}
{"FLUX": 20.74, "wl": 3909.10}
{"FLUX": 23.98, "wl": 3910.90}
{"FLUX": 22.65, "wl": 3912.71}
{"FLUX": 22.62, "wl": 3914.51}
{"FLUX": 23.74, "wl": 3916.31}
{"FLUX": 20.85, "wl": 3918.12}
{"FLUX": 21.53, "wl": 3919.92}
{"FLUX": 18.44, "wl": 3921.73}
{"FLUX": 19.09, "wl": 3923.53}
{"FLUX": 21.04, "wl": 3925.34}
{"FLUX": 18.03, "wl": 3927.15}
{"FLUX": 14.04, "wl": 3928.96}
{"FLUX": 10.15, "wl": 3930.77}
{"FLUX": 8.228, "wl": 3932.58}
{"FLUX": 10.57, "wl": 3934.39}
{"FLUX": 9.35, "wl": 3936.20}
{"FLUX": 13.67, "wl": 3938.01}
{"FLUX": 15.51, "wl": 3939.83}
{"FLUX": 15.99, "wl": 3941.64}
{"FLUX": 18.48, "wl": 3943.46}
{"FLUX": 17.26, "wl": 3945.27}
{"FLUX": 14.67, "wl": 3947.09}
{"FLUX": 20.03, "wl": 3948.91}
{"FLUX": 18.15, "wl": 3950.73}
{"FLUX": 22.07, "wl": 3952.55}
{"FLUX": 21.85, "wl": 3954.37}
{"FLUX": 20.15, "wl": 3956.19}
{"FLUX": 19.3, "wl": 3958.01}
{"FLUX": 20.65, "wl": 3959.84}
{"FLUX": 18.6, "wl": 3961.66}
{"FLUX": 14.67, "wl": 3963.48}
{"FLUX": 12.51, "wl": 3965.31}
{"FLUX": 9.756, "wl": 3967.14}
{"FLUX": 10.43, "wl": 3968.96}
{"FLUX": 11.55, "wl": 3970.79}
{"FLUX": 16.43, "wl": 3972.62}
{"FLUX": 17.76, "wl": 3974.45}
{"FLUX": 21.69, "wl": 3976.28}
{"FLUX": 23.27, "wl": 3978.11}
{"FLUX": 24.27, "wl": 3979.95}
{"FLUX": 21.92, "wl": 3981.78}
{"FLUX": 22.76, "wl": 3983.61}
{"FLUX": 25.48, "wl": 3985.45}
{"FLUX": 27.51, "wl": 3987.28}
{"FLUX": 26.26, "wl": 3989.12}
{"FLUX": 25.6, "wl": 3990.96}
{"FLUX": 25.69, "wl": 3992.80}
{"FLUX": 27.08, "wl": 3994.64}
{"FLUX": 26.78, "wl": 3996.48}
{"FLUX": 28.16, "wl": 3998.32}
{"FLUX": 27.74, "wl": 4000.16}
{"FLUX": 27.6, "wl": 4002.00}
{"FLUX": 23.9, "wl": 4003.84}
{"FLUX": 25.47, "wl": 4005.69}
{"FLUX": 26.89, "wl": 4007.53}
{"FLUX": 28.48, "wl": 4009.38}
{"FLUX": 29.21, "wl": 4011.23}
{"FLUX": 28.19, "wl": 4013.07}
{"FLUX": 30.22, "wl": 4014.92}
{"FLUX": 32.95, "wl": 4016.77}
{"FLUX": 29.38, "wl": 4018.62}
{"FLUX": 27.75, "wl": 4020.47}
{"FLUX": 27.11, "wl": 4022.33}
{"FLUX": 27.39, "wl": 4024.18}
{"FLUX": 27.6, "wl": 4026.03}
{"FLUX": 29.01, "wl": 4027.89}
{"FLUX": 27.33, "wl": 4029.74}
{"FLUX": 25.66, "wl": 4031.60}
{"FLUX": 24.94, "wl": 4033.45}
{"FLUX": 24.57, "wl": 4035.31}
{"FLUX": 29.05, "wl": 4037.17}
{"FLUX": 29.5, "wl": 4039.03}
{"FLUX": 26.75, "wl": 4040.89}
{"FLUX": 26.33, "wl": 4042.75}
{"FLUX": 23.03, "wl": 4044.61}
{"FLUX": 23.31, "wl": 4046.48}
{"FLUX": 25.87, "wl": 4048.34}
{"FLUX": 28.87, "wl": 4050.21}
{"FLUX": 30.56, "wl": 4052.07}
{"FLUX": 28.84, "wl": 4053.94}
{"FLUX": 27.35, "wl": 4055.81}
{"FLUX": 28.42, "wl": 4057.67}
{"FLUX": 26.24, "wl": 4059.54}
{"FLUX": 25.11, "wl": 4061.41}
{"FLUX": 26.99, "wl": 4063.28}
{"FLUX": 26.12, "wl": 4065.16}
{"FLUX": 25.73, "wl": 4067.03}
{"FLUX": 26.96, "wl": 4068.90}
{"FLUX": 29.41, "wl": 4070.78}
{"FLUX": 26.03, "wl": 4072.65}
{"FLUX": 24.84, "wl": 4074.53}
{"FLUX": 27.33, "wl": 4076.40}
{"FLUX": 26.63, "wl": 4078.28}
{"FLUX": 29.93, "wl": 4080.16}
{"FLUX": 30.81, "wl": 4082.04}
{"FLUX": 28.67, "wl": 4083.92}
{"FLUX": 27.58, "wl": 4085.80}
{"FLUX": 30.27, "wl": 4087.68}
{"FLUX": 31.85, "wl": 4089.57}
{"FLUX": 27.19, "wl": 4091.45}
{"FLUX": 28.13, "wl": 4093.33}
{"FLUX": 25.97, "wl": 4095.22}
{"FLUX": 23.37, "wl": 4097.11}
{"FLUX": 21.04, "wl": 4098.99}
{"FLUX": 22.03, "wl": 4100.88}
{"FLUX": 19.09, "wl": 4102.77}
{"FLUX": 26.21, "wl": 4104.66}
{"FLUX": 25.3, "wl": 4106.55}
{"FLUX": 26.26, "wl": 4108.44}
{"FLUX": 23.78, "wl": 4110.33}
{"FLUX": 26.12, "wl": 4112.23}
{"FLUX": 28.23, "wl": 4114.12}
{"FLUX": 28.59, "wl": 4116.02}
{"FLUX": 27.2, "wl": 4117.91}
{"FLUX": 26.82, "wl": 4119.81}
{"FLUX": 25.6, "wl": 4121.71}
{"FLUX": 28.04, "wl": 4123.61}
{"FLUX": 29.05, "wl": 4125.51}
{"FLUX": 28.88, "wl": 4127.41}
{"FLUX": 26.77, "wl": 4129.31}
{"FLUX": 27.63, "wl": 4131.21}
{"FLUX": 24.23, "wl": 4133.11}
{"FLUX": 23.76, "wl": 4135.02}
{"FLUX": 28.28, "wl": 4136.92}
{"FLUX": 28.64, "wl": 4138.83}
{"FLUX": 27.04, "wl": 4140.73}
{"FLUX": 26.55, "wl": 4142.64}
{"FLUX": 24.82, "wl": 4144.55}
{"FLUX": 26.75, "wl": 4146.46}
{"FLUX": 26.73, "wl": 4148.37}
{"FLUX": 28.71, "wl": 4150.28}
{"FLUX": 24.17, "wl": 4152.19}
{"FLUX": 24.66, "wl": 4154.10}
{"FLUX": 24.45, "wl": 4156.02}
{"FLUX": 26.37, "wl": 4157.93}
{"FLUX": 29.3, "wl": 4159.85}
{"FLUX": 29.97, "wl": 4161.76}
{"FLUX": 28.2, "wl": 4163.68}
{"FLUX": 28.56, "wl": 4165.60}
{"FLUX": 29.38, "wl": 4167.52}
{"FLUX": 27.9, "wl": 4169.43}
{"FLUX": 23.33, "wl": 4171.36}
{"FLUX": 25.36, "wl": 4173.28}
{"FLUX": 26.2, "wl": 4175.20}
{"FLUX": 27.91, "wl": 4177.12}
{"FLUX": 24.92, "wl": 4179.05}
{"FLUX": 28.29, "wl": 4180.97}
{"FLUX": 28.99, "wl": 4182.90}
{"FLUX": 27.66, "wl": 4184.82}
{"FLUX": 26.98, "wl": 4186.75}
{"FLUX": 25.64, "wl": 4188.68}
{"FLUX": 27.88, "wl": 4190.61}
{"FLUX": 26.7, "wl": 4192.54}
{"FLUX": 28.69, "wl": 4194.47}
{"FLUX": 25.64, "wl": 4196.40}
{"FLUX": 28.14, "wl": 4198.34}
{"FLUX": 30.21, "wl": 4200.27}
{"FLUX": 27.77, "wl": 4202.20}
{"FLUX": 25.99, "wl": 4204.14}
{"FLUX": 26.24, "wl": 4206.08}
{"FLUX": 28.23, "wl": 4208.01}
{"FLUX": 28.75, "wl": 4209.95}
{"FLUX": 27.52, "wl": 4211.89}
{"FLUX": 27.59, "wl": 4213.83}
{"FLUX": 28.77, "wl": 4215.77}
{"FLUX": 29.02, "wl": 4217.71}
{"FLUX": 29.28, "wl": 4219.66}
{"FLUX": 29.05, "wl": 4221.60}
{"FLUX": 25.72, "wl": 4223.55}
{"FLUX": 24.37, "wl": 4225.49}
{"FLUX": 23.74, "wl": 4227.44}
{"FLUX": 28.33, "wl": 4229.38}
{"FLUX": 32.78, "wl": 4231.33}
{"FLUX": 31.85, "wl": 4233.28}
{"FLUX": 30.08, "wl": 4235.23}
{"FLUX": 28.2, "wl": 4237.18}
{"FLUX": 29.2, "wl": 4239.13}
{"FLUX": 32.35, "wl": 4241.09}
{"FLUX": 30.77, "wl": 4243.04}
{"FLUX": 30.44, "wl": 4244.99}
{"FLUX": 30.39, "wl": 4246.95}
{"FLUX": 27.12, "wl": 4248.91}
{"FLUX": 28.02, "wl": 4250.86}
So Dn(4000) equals 1.7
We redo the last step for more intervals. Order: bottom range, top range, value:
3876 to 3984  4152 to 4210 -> 1.72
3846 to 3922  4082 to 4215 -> 1.66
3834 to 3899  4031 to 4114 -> 1.73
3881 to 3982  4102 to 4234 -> 1.71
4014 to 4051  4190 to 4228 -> 1.10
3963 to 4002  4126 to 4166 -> 1.35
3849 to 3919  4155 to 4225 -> 1.73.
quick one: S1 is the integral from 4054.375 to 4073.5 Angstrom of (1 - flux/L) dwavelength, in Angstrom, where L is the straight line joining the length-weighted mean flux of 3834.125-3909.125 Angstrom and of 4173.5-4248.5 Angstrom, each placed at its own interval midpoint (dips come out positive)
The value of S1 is -2.8 Angstrom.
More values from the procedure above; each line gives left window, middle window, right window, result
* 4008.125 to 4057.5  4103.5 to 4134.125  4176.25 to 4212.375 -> 0.92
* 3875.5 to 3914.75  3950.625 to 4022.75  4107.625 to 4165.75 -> -3.66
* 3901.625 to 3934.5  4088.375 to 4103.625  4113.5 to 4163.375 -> 0.24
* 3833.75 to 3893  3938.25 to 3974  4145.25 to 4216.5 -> 5.47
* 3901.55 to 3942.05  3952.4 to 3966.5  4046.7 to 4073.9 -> 1.27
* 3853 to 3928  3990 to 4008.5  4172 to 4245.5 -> -3.93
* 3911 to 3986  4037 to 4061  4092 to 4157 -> -4.98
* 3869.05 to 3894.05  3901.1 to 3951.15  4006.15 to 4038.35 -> 6.29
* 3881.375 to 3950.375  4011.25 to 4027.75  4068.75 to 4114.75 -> -4.28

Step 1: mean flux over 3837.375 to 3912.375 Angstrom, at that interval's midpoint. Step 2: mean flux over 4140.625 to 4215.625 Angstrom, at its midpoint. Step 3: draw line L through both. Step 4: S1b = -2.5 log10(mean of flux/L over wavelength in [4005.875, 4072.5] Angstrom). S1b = -0.198 mag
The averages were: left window 17.8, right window 27.2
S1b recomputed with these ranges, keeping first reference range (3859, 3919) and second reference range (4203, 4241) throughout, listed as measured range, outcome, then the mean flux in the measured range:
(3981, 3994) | -0.17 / 25.1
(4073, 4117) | -0.08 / 26.5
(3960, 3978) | 0.33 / 15.5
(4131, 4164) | -0.02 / 26.6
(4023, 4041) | -0.19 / 27.2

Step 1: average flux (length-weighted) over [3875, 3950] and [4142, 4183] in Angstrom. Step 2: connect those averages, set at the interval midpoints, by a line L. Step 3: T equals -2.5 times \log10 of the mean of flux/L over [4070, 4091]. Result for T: -0.19 mag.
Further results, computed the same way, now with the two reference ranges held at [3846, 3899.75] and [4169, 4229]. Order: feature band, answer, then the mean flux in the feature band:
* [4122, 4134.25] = -0.09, 27.3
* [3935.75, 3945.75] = 0.27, 15.2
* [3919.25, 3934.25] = 0.19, 15.9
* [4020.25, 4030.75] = -0.25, 27.7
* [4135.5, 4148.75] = -0.06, 26.9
